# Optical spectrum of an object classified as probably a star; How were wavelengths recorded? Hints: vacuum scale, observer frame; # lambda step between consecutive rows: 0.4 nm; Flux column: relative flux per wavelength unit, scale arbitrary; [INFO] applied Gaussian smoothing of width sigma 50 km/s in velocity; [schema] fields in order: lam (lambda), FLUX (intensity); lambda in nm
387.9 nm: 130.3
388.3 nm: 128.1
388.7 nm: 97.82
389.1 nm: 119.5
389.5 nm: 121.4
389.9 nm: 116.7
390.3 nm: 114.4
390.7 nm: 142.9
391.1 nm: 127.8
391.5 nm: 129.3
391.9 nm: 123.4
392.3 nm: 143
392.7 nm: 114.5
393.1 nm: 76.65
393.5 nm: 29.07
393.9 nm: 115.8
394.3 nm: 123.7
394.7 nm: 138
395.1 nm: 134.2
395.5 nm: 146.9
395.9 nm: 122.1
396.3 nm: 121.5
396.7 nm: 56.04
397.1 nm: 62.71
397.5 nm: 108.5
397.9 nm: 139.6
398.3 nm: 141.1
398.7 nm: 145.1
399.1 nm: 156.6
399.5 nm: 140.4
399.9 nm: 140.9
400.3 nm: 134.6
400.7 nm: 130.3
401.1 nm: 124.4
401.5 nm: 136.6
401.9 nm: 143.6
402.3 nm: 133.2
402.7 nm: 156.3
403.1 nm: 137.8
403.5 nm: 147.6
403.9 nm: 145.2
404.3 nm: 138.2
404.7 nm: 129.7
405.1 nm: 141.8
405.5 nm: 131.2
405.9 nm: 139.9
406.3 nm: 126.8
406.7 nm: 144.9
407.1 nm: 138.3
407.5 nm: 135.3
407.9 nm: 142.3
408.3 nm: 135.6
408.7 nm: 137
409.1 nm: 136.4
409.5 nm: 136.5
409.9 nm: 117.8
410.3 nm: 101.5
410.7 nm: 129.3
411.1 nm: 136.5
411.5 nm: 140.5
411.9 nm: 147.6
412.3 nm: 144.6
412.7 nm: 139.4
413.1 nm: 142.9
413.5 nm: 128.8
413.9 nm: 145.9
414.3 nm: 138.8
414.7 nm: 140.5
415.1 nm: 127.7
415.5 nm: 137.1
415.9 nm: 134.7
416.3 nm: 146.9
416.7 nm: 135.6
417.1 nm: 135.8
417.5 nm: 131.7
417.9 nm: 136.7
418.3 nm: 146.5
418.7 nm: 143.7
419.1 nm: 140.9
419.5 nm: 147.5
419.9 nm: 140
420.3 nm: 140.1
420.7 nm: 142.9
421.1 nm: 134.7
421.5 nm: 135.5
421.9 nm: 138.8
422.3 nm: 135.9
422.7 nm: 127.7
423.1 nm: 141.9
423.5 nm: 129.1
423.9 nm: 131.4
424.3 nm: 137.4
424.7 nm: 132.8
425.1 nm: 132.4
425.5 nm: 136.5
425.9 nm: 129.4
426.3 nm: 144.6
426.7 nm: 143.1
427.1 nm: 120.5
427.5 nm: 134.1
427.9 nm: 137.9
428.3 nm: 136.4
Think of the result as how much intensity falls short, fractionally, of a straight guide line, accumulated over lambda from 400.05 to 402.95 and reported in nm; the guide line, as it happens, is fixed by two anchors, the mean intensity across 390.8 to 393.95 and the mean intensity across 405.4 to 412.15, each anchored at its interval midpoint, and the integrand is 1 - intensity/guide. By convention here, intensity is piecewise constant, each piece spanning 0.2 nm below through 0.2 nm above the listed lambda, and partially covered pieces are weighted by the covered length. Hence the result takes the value -0.342 nm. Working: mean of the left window 108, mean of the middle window 137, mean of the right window 134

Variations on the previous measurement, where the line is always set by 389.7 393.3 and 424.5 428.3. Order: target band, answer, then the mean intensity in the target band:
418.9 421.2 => -0.16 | 141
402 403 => -0.15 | 144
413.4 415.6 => -0.11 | 137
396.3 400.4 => 0.05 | 122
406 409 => -0.24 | 137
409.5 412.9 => -0.10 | 132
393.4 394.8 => 0.20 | 104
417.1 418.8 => -0.10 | 139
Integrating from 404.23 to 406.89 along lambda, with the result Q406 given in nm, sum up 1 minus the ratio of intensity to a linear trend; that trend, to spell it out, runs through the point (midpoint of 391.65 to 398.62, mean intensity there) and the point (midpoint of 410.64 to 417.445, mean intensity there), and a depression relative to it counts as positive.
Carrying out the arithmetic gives -0.194 nm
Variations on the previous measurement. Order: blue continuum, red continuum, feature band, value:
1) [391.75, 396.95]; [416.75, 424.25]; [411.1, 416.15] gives -0.33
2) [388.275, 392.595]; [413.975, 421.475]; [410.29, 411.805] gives 0.04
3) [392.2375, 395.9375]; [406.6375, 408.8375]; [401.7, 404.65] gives -0.28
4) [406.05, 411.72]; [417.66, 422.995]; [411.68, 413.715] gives -0.09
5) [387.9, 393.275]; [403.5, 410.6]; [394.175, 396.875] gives 0.08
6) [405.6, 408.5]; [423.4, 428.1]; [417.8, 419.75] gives -0.11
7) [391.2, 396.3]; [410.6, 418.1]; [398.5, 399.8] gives -0.26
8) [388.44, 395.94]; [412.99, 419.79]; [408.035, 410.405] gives 0.07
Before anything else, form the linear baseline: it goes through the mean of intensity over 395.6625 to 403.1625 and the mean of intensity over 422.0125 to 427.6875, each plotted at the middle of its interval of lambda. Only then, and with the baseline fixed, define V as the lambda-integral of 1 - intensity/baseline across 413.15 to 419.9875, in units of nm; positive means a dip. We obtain -0.35 nm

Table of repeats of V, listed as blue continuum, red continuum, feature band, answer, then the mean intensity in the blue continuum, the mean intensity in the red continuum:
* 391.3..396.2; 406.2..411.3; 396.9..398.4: 0.120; 116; 132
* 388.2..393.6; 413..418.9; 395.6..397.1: 0.269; 114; 138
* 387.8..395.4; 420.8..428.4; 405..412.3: -0.473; 117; 135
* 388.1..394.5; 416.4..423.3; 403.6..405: -0.151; 114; 139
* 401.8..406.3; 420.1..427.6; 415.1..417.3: -0.002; 140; 135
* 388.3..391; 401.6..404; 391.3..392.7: -0.060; 120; 144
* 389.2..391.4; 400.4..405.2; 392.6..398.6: 0.986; 125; 139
